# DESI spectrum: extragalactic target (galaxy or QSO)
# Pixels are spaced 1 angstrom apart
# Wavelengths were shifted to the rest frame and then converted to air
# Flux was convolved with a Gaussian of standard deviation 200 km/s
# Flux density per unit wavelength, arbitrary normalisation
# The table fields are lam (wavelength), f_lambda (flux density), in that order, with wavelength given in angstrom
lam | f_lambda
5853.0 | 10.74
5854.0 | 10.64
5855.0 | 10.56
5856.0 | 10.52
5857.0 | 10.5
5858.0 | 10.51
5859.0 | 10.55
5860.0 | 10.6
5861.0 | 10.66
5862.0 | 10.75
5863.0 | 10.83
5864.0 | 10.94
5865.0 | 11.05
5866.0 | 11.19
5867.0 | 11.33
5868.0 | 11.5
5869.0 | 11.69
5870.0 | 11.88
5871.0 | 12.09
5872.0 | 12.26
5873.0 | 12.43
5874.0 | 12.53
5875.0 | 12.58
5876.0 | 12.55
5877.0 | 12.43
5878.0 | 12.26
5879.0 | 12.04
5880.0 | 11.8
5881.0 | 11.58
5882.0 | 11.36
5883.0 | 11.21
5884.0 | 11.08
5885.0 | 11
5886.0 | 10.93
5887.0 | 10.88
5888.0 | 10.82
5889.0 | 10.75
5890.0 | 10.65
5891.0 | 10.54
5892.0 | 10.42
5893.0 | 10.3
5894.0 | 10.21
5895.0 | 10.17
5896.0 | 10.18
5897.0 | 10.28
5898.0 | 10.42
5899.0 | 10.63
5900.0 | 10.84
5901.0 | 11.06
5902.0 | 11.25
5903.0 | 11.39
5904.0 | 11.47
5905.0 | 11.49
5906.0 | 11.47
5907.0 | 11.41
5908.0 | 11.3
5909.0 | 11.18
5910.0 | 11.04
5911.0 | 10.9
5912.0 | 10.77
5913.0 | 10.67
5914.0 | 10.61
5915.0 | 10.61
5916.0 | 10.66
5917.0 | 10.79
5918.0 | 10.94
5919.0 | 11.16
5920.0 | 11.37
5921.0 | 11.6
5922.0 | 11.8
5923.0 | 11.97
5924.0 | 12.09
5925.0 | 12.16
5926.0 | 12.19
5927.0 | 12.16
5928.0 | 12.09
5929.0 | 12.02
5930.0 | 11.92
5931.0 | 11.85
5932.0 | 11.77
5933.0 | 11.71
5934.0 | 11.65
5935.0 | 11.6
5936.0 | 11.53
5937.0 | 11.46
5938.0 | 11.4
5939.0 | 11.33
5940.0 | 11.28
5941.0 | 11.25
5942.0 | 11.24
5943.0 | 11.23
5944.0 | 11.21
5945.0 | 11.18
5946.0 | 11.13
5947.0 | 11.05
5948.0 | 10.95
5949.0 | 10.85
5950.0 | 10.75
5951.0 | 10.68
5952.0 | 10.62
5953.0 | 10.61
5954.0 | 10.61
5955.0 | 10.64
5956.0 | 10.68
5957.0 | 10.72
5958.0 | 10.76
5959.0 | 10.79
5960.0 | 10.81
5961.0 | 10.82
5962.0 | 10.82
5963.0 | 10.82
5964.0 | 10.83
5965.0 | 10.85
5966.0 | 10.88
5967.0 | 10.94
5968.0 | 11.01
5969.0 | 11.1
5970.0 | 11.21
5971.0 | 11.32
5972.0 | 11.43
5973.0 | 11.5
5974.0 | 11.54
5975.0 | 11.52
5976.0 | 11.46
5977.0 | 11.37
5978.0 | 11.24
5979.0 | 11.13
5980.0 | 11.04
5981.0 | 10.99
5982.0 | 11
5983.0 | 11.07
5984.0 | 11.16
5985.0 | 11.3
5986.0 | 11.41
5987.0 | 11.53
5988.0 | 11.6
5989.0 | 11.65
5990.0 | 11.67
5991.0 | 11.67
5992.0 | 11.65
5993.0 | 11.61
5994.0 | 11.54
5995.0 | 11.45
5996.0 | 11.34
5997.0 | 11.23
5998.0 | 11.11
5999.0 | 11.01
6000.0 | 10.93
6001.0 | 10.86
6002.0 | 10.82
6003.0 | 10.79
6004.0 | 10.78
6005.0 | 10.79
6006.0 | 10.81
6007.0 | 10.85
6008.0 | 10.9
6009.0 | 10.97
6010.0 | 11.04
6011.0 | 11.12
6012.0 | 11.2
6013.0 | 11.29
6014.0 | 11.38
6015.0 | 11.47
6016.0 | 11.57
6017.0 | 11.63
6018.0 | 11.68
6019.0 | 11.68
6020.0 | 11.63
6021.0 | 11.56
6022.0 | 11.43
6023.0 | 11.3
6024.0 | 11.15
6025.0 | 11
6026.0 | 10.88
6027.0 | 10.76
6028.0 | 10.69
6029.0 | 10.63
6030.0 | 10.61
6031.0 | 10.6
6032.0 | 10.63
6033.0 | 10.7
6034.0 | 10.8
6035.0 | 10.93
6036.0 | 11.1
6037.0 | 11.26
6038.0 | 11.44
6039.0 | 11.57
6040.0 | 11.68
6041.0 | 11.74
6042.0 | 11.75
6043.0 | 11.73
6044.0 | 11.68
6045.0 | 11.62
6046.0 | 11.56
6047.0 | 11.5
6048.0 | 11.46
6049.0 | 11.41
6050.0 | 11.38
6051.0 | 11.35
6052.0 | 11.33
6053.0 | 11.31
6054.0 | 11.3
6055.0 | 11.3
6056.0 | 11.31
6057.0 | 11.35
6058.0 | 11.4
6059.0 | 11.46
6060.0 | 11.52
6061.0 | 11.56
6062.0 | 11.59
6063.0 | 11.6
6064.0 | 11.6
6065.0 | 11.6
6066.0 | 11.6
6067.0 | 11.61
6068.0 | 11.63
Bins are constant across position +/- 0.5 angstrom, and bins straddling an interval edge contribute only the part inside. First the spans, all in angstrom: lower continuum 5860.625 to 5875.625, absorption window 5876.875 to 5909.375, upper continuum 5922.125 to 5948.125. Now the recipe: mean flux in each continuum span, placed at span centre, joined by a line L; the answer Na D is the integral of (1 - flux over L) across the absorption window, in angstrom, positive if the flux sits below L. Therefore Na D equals 1.6 angstrom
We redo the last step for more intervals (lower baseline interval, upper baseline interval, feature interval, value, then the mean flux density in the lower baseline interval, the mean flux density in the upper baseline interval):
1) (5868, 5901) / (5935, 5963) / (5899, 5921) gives 0.2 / 11.3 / 11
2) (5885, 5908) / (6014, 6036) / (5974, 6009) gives -0.6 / 10.8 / 11.1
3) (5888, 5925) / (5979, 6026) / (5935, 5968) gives 0.4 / 11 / 11.2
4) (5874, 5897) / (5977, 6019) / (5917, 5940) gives -1.0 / 11.2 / 11.2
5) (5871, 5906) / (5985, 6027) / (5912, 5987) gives 0.3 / 11.2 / 11.3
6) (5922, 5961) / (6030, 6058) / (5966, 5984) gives 0.2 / 11.3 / 11.3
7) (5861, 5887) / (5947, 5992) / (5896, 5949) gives 0.2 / 11.6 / 11.1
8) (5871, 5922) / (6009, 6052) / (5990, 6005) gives 0.1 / 11.2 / 11.3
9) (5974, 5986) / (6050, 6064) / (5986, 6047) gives 0.4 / 11.2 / 11.4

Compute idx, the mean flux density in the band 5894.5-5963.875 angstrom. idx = 11.2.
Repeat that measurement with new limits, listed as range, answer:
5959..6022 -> 11.2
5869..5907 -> 11.3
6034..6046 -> 11.5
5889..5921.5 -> 10.9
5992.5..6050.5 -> 11.2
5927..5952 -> 11.4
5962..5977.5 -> 11.2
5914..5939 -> 11.6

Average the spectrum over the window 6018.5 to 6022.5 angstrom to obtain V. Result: 11.6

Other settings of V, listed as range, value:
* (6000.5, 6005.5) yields 10.8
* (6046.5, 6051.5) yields 11.4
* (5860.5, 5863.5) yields 10.7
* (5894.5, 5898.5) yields 10.3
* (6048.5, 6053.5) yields 11.4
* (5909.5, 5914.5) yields 10.8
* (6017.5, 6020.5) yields 11.7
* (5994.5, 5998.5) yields 11.3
